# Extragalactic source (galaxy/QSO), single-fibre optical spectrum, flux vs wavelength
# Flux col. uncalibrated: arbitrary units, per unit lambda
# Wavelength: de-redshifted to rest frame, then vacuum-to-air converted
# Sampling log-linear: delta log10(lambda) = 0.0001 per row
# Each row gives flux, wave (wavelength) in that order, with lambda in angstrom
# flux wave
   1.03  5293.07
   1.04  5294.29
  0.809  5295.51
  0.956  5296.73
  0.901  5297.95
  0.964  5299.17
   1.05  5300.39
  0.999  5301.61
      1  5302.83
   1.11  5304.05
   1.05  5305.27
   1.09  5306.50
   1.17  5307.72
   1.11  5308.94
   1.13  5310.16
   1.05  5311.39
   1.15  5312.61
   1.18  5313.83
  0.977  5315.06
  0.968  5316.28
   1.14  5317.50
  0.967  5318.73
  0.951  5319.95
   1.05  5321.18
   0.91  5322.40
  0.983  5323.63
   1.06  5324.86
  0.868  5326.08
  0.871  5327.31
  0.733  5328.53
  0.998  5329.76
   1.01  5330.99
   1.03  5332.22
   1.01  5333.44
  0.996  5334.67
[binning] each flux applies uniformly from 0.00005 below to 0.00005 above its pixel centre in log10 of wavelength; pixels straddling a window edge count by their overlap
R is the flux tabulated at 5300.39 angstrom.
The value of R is 1.05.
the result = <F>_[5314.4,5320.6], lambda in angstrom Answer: 1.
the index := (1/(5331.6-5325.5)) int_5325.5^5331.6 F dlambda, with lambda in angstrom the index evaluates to 0.896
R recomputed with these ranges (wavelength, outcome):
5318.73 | 0.967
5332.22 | 1.03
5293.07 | 1.03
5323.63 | 0.983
